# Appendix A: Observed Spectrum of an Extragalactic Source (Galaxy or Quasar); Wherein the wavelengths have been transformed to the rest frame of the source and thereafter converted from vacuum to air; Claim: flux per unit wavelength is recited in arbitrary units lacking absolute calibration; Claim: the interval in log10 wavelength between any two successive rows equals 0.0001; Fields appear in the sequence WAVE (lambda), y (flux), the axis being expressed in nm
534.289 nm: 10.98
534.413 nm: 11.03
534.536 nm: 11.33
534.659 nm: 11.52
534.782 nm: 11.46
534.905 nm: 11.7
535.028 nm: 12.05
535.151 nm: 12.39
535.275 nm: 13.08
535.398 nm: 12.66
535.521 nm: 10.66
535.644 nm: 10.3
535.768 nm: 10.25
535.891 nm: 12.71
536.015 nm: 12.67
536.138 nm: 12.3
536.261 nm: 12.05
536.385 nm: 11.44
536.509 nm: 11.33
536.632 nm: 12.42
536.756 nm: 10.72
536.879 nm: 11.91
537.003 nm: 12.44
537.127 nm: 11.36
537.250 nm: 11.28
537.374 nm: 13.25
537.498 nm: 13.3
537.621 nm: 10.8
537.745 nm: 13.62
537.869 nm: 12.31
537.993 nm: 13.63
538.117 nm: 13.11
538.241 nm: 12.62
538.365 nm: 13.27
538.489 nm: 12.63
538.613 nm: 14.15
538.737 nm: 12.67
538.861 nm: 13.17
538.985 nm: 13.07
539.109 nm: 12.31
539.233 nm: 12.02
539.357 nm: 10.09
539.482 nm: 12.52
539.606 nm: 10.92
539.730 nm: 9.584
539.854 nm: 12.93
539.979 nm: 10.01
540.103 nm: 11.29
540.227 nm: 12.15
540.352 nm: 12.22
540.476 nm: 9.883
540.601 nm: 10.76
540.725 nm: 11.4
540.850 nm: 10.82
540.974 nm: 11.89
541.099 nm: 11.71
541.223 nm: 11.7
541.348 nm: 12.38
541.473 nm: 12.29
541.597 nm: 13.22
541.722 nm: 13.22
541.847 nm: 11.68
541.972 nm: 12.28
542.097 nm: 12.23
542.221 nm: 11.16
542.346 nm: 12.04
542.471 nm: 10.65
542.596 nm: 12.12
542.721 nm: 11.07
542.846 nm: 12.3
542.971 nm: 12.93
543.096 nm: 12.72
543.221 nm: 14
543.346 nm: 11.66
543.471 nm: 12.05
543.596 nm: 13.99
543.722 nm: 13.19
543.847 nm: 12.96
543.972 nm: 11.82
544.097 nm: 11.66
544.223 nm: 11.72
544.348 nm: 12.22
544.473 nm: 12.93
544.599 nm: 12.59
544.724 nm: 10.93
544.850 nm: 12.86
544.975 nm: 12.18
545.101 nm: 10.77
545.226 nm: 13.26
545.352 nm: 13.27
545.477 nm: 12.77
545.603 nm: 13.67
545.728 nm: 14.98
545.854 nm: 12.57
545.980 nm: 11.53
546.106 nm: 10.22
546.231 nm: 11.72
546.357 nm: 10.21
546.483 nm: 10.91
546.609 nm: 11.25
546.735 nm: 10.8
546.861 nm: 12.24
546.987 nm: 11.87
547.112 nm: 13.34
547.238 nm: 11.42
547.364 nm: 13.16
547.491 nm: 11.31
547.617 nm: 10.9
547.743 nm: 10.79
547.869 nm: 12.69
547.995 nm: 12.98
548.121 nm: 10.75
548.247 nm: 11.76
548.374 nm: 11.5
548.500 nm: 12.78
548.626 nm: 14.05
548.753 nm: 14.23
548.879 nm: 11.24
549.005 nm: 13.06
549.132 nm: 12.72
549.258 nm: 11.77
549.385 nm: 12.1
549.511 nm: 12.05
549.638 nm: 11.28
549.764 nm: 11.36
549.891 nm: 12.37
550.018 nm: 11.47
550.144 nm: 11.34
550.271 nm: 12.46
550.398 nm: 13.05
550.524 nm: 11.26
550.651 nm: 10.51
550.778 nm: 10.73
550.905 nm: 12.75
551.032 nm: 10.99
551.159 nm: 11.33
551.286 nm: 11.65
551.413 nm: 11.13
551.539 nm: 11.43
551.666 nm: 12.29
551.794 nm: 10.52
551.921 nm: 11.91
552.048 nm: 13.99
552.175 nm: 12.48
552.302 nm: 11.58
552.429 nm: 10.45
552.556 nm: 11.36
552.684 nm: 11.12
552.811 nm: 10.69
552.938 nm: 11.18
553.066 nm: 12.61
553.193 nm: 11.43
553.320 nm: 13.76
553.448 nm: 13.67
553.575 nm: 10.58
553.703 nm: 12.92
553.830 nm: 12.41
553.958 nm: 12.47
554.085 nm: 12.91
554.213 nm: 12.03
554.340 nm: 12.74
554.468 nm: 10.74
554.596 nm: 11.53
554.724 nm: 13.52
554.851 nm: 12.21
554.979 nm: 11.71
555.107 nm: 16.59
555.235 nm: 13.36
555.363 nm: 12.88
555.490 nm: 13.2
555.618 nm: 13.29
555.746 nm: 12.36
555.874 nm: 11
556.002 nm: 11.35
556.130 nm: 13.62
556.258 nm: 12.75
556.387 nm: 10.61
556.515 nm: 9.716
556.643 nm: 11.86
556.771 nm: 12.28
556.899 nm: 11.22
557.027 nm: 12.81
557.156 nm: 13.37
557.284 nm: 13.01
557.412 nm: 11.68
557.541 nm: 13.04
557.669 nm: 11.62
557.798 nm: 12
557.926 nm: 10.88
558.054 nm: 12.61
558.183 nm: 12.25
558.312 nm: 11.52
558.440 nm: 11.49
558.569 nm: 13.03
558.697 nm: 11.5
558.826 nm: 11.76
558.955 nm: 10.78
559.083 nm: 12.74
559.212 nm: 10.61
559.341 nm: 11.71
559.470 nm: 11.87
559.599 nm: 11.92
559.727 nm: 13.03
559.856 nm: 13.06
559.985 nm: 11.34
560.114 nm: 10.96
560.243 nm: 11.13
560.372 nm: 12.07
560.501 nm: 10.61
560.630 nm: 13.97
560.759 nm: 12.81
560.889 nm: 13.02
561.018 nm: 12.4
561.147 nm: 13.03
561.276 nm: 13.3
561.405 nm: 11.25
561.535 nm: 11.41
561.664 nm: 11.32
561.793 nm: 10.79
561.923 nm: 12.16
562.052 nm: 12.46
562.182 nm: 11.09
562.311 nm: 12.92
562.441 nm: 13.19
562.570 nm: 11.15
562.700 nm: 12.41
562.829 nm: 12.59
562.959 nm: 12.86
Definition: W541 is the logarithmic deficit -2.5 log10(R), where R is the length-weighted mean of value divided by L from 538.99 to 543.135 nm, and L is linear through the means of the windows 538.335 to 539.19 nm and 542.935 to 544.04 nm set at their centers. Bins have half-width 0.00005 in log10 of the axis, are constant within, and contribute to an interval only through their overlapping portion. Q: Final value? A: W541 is 0.105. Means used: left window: 13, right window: 12.8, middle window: 11.7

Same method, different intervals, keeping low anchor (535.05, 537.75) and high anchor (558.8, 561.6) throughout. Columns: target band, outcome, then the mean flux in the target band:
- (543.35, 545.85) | -0.056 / 12.6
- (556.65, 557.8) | -0.027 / 12.3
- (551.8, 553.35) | 0.019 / 11.8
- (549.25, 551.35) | 0.030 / 11.7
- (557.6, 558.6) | 0.012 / 11.9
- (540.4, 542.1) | 0.013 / 11.8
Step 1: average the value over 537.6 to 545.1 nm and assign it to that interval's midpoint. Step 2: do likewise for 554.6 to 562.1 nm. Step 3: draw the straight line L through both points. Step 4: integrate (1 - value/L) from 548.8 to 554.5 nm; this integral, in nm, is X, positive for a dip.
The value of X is 0.129 nm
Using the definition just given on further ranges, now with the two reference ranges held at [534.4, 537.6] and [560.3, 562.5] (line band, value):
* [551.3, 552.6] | 0.04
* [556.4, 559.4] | 0.07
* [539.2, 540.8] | 0.09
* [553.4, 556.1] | -0.10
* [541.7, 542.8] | 0.01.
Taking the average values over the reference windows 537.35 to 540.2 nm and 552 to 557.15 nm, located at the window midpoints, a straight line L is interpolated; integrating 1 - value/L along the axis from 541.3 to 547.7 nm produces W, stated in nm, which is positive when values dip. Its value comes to 0.05 nm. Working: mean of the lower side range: 12.3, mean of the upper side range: 12.2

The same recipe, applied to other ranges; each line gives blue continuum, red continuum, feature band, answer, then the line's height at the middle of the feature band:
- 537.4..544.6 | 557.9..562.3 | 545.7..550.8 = 0.08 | 12.1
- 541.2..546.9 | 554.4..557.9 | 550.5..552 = 0.11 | 12.3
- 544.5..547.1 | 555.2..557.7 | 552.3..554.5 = 0.04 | 12.2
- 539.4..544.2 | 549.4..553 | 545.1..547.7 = -0.06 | 11.8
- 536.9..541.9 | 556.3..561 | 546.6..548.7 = 0.00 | 12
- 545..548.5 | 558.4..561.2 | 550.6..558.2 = -0.05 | 12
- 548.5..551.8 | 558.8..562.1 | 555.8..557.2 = 0.01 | 12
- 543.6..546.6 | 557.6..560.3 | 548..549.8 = -0.02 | 12.1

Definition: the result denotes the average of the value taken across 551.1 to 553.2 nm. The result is 11.6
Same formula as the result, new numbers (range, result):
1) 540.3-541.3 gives 11.3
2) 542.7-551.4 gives 12.1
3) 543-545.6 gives 12.5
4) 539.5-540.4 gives 11.3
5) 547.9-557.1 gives 12.1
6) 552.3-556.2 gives 12.3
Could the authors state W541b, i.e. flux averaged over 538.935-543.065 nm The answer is 11.7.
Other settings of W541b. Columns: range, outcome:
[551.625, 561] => 12.1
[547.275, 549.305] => 12.2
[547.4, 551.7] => 11.9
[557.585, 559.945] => 11.9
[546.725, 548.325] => 11.9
